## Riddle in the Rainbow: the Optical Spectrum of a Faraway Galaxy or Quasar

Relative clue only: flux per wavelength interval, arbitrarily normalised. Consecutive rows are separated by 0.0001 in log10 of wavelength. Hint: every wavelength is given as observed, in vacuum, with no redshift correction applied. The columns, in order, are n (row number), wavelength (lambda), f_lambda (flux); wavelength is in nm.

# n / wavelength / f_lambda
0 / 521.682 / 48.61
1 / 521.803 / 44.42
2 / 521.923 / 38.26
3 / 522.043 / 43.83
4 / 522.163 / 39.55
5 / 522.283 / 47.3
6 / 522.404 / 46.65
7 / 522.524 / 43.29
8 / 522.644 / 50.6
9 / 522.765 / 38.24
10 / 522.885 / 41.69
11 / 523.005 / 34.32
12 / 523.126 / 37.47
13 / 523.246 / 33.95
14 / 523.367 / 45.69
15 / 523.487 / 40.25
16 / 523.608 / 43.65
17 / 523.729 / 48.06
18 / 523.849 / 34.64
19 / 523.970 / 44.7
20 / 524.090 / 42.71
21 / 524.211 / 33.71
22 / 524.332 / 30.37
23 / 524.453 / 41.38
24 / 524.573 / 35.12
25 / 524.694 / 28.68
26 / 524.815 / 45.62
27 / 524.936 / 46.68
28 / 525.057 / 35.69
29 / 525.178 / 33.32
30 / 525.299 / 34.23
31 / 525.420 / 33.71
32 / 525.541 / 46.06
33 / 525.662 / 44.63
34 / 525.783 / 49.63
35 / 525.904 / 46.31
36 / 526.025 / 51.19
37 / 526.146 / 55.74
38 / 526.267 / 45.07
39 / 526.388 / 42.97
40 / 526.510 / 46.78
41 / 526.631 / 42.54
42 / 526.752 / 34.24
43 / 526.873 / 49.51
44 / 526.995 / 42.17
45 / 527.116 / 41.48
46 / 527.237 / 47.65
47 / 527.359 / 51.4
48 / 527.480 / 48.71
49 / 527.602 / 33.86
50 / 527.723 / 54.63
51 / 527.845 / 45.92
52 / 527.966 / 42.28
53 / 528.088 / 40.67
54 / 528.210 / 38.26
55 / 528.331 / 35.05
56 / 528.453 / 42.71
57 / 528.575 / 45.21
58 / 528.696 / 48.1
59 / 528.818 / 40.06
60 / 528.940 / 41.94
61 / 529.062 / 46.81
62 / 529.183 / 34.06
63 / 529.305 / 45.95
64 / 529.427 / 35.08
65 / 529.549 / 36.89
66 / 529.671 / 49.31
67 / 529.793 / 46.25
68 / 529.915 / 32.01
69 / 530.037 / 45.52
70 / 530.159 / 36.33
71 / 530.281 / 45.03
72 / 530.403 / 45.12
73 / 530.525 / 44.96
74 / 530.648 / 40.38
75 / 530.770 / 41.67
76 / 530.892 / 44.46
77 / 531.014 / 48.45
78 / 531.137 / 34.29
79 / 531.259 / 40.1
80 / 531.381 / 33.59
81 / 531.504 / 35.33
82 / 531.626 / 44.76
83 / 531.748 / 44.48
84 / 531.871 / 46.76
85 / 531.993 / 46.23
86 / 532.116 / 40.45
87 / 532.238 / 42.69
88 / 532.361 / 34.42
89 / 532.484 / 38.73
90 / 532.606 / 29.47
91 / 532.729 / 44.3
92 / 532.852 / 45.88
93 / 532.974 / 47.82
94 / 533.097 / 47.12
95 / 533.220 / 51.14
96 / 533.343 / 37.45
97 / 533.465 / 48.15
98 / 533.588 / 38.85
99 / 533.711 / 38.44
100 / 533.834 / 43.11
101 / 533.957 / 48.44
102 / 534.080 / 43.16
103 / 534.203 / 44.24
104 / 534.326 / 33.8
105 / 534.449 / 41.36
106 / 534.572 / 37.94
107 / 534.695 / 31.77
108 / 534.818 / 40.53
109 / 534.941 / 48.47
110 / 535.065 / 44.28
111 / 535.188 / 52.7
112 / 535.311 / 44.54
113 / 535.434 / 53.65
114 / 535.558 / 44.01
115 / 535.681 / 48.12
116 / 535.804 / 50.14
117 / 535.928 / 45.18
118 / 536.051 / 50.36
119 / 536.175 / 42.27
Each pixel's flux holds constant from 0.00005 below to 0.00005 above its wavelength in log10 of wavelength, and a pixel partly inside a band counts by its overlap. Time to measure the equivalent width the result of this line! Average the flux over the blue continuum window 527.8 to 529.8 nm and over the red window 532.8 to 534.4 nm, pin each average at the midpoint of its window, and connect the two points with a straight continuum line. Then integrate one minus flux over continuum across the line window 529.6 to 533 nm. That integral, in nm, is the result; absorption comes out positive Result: 0.090 nm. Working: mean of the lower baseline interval 41.9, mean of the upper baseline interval 43.6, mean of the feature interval 41.7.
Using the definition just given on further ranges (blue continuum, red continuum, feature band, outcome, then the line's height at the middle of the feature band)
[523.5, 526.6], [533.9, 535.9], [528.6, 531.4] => 0.08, 42.9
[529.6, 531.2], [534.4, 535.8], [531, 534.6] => 0.16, 43.6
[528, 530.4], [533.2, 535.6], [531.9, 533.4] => 0.01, 42.6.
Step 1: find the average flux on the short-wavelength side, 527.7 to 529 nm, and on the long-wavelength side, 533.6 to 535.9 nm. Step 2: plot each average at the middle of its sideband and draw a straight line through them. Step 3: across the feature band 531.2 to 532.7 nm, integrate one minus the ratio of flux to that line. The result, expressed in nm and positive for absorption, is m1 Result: 0.120 nm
